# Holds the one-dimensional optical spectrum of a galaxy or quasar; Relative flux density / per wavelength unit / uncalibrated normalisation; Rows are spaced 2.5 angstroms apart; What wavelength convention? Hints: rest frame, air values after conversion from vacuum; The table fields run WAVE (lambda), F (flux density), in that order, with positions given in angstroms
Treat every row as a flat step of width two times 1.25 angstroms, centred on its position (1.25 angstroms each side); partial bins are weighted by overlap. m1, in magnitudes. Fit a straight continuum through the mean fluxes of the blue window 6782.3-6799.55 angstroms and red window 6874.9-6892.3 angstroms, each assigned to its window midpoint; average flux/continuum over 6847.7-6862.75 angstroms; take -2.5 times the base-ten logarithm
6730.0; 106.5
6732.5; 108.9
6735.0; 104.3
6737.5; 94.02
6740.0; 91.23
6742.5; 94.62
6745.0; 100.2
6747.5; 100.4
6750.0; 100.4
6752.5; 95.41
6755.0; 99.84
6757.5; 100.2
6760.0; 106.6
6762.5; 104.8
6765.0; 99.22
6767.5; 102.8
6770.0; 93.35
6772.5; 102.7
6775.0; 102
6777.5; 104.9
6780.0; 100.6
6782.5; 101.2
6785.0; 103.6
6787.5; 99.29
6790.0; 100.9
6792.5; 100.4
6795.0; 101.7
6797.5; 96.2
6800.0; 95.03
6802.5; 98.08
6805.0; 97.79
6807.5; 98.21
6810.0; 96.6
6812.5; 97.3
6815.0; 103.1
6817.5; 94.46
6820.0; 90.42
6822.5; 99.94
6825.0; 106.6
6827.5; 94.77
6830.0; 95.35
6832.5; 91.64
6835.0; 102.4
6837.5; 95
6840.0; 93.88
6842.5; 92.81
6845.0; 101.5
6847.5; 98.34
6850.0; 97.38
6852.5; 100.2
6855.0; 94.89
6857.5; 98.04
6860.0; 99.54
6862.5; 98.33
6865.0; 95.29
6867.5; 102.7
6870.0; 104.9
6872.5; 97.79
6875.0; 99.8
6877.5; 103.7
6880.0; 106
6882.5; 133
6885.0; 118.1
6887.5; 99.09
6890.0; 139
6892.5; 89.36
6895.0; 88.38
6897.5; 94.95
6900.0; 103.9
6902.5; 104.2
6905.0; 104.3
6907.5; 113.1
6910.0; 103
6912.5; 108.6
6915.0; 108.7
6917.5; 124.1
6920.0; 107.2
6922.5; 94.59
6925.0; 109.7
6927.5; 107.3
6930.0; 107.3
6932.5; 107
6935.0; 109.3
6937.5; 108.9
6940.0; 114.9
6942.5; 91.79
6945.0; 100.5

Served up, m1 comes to 0.12 mag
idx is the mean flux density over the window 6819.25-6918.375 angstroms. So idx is 102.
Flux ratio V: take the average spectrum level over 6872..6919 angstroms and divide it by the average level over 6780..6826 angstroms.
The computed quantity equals 1.1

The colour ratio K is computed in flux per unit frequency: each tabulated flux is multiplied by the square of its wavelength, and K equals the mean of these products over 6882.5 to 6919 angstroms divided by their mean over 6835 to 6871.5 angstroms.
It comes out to 1.11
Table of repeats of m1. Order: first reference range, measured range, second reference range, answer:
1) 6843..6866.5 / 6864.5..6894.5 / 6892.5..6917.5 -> -0.067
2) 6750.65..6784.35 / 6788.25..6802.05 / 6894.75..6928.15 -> 0.034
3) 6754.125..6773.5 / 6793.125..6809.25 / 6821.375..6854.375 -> 0.016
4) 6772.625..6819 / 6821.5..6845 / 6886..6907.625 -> 0.043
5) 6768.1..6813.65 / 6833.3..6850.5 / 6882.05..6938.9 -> 0.063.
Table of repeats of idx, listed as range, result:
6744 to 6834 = 99.3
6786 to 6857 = 97.7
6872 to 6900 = 106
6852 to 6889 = 104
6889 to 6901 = 102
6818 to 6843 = 96.3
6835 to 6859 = 97.2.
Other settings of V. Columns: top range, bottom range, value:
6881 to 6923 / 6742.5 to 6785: 1.07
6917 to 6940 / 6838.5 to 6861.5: 1.11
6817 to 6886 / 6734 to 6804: 1.00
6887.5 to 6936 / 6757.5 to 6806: 1.06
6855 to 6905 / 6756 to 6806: 1.03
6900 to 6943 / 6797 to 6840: 1.11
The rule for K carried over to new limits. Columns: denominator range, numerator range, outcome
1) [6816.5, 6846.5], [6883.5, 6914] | 1.12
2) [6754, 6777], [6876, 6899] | 1.10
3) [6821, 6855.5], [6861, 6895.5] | 1.10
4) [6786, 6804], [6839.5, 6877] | 1.02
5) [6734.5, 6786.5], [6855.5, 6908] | 1.08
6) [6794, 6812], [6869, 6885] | 1.14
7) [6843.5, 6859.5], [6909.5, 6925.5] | 1.12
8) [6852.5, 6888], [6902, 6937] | 1.06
